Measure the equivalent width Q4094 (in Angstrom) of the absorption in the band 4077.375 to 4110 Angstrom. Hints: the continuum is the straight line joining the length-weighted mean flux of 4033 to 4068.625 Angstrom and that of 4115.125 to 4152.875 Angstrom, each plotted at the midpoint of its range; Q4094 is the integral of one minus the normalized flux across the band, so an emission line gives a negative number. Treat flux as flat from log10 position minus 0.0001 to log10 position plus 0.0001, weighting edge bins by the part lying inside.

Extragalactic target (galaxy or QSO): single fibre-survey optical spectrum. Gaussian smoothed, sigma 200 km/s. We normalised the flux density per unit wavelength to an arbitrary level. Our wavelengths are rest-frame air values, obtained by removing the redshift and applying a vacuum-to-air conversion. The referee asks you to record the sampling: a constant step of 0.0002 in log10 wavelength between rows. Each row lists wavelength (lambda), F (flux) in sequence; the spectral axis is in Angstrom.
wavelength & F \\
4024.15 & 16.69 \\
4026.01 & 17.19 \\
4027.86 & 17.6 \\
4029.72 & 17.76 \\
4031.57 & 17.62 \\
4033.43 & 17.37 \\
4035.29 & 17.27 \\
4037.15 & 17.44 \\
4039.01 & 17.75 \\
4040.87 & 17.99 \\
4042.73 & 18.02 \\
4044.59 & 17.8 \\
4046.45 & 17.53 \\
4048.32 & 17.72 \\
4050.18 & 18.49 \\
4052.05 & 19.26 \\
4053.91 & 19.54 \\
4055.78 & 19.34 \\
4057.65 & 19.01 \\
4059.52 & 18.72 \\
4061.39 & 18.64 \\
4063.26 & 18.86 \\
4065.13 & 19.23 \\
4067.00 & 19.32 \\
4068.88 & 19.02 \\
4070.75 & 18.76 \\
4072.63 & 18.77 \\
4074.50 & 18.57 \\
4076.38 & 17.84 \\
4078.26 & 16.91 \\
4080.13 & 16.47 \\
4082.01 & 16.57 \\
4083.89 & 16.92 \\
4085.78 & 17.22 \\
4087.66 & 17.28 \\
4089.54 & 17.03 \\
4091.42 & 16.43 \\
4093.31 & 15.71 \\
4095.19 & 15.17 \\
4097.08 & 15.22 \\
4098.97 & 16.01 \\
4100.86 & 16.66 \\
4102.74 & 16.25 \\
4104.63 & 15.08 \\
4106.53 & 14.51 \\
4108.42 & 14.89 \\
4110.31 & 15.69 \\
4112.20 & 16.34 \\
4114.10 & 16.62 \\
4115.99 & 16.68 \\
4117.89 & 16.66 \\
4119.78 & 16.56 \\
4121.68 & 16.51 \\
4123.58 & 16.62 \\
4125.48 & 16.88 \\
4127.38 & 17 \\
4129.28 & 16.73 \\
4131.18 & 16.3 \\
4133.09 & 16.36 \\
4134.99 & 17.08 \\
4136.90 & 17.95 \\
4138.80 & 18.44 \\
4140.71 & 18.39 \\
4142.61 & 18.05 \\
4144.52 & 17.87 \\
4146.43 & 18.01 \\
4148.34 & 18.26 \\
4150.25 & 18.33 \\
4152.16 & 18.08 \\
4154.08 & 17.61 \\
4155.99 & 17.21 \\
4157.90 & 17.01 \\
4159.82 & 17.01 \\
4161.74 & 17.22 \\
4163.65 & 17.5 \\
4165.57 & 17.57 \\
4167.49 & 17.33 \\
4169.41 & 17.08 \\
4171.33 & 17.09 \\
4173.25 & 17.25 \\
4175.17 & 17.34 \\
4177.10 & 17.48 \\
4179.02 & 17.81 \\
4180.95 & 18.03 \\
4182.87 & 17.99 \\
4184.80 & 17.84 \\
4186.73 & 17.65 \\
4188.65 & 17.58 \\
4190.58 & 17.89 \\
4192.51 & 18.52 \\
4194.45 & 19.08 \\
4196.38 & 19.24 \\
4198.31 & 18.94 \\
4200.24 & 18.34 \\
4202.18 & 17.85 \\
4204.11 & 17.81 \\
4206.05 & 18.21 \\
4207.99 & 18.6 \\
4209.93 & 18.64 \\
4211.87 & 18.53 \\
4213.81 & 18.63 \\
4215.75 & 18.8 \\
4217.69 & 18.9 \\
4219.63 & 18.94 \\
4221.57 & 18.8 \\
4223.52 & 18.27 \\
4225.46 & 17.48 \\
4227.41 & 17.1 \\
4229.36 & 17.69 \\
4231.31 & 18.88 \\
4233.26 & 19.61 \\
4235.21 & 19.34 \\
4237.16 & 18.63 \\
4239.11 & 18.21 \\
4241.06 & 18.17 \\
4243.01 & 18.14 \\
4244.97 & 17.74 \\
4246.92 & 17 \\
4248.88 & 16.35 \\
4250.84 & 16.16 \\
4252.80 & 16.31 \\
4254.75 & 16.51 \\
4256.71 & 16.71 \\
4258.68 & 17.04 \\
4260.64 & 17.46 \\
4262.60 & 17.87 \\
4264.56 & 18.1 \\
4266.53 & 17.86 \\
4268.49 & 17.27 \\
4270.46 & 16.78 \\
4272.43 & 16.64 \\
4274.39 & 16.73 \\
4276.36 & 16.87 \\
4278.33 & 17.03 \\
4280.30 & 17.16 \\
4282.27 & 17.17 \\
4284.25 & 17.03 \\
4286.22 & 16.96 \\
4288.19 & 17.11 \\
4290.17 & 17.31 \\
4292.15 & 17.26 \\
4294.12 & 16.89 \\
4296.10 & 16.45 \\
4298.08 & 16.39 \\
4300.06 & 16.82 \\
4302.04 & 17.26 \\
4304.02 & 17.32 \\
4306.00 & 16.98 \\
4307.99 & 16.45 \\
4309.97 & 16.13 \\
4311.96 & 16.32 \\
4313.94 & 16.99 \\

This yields 3.17 Angstrom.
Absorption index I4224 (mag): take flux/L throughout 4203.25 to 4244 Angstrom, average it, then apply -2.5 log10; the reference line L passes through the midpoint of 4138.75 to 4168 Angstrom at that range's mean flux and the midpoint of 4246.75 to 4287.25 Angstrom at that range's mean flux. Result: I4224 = -0.07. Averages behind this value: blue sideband 17.7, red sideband 17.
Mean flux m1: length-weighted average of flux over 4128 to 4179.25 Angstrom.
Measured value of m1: 17.5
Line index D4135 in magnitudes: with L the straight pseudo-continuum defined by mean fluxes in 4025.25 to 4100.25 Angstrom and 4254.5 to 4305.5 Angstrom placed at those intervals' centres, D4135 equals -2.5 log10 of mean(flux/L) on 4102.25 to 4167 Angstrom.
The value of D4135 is 0.033 mag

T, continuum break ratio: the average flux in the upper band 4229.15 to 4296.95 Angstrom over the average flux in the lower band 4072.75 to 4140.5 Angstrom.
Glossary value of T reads 1.05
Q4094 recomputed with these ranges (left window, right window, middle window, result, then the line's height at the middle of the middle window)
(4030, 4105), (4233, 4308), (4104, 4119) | 1.5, 17.6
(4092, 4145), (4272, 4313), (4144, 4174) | -1.7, 16.6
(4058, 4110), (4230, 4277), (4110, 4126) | 0.6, 17.2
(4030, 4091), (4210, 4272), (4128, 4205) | 0.9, 17.9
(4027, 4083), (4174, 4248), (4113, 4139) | 2.0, 18.2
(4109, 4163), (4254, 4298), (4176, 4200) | -1.4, 17.1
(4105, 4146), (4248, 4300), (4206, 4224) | -1.9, 16.9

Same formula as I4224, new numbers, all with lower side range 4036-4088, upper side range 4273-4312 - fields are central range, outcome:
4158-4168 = 0.020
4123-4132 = 0.069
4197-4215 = -0.063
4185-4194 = -0.030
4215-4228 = -0.065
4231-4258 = -0.031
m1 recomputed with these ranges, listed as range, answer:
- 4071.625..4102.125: 16.8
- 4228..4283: 17.5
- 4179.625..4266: 18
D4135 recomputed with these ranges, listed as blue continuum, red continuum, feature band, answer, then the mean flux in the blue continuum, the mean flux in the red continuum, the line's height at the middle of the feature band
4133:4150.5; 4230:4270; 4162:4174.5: 0.03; 17.9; 17.7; 17.9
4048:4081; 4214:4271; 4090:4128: 0.15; 18.6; 17.8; 18.4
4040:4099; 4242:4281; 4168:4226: -0.05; 17.8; 17.1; 17.3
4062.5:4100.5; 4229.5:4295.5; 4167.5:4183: -0.01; 17.3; 17.4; 17.4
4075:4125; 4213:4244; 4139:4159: -0.05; 16.3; 18.5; 17.1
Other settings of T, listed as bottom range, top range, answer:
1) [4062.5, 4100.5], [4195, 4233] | 1.06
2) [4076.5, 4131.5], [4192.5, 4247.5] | 1.13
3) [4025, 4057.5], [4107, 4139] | 0.92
